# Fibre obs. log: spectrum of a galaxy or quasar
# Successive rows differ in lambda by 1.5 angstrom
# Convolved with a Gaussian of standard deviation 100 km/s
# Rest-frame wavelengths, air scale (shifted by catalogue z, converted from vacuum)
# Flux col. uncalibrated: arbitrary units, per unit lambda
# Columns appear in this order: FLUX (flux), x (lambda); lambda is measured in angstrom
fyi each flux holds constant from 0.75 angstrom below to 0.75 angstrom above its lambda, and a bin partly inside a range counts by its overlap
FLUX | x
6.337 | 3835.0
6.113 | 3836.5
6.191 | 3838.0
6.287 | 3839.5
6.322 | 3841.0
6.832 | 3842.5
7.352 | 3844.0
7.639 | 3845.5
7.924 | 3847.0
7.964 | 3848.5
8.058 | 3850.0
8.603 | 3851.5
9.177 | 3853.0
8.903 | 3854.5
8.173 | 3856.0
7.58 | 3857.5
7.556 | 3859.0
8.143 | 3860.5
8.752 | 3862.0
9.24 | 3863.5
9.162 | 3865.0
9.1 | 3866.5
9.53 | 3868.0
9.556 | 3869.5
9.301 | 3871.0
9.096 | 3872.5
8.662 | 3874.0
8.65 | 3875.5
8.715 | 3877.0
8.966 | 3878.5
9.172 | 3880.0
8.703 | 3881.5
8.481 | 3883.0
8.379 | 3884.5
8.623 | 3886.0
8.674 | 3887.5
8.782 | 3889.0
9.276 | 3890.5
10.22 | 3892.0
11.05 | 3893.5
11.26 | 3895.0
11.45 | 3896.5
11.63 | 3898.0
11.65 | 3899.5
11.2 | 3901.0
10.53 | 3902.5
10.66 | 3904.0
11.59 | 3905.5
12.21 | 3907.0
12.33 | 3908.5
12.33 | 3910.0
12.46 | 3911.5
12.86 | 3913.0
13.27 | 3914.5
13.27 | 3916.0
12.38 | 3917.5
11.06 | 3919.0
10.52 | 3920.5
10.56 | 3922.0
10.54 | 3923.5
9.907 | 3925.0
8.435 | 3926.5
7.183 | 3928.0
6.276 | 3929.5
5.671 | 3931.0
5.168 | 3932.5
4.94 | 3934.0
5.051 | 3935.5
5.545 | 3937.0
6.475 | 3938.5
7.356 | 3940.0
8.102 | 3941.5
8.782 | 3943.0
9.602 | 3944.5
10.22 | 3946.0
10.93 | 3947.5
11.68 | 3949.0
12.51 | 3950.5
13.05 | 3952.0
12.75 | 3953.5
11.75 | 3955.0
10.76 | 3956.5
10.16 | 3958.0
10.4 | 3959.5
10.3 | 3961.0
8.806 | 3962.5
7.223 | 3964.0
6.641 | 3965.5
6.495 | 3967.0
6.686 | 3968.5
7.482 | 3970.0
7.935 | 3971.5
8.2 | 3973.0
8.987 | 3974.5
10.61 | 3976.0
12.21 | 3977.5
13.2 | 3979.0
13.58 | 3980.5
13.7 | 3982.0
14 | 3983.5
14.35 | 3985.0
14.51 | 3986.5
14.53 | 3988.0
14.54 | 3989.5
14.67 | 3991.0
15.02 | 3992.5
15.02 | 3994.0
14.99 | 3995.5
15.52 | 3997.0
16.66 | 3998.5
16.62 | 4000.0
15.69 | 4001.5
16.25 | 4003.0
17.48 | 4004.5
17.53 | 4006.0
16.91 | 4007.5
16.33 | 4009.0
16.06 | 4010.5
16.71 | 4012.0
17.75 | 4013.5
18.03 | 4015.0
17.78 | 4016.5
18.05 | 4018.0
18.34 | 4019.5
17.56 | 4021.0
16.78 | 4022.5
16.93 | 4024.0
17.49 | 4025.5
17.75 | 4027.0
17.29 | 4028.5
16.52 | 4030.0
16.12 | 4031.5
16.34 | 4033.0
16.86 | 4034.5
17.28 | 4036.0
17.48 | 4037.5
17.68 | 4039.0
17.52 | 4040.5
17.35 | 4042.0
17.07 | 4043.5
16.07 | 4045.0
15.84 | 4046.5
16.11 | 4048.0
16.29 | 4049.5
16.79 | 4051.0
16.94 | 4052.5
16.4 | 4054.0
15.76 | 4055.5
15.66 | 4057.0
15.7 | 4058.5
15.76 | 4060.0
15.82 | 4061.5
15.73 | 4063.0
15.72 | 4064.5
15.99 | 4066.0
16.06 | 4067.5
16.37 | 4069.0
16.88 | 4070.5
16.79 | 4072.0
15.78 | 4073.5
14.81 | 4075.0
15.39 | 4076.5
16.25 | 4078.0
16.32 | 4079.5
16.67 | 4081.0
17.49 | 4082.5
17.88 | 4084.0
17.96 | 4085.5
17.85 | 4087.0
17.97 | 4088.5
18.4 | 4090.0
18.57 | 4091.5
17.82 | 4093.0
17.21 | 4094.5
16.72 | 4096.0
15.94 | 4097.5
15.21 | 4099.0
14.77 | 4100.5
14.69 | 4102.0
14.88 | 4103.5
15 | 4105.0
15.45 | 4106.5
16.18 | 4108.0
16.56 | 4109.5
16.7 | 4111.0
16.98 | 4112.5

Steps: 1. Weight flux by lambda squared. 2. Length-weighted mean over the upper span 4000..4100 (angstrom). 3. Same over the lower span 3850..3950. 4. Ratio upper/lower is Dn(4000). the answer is 1.92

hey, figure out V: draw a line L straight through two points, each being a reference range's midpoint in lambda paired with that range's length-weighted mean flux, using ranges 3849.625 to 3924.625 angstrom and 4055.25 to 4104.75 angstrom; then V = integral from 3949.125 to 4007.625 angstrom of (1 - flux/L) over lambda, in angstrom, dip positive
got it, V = 2.9 angstrom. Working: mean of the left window 10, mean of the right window 16.4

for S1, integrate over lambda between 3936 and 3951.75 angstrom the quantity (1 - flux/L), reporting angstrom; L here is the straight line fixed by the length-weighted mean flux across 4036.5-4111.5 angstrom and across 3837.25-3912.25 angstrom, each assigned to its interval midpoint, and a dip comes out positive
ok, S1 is 3.48 angstrom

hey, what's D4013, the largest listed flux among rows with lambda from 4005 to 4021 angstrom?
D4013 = 18.34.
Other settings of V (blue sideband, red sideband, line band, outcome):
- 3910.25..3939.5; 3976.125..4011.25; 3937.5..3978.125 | 8.2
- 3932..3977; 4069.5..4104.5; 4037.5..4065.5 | -3.6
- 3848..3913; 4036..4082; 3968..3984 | 3.2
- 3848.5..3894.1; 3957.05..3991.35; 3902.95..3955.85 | -0.1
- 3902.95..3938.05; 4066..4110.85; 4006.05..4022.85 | -4.8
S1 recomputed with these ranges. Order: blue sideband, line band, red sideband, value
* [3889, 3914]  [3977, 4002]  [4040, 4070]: -0.8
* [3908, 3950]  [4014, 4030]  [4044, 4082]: -4.0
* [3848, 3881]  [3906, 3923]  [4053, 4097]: -2.4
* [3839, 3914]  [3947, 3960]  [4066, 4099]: 0.6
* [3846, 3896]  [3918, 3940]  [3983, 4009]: 7.7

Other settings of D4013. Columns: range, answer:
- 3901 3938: 13.27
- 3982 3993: 15.02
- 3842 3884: 9.556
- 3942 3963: 13.05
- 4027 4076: 17.75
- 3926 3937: 8.435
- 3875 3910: 12.33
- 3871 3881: 9.301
